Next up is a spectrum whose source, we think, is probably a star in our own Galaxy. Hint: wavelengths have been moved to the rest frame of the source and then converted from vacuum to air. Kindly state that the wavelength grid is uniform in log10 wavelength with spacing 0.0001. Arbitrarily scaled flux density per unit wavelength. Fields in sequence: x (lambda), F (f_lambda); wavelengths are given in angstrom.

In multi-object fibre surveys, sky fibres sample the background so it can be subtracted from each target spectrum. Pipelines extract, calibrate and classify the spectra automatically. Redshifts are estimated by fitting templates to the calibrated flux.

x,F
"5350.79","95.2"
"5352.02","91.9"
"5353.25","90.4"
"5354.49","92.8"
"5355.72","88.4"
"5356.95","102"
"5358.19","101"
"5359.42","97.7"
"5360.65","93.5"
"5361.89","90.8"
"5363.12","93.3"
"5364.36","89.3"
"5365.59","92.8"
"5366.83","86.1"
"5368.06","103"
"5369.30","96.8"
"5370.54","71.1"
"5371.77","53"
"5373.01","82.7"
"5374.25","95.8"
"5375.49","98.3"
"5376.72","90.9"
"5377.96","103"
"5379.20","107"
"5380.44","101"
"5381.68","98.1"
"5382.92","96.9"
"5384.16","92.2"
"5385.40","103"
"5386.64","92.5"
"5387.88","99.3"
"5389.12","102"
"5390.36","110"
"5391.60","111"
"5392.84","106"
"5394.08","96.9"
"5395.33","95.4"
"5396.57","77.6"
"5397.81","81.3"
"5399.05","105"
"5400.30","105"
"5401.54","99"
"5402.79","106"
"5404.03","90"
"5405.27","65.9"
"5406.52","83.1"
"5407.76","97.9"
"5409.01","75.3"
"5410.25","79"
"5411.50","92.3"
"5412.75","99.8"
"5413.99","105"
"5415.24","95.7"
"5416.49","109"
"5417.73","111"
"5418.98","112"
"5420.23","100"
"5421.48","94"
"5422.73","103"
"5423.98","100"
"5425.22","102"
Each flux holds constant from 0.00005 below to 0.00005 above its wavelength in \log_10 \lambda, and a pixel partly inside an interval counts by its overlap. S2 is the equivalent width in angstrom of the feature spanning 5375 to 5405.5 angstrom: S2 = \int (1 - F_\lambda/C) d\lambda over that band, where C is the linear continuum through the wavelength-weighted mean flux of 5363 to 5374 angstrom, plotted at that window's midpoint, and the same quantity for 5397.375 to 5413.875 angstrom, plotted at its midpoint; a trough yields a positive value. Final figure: -3.1 angstrom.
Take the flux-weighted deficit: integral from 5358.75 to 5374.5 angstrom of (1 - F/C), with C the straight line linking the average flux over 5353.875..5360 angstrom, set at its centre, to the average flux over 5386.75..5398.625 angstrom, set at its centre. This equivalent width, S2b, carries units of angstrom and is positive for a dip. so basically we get 1.42 angstrom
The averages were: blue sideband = 96.4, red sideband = 97.7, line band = 88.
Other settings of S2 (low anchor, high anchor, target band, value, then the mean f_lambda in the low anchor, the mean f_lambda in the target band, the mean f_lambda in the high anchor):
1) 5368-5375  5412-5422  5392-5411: 0.9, 82.4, 91.1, 103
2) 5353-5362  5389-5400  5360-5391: 0.9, 94.9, 93.7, 98.4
